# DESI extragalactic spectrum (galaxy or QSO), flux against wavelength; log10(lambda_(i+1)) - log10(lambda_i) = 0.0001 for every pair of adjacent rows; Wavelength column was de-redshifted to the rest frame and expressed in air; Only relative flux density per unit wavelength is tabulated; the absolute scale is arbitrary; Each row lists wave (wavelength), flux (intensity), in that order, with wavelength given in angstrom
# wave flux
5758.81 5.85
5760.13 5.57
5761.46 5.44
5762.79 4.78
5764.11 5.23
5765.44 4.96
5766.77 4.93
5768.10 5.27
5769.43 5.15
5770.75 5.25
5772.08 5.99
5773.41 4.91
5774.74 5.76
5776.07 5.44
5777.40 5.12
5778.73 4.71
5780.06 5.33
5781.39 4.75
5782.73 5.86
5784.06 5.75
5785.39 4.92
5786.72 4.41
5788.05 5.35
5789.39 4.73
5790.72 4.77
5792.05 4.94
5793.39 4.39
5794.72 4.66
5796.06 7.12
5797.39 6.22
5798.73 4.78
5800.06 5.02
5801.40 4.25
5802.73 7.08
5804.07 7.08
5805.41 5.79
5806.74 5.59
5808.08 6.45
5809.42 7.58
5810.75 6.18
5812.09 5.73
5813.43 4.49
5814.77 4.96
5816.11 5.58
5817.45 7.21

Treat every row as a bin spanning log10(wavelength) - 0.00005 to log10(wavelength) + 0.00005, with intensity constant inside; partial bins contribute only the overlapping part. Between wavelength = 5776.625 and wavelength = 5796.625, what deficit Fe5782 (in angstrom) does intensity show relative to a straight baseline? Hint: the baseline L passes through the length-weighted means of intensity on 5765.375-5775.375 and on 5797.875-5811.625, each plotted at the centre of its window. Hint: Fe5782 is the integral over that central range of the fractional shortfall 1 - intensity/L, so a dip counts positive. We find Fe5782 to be 1.8 angstrom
